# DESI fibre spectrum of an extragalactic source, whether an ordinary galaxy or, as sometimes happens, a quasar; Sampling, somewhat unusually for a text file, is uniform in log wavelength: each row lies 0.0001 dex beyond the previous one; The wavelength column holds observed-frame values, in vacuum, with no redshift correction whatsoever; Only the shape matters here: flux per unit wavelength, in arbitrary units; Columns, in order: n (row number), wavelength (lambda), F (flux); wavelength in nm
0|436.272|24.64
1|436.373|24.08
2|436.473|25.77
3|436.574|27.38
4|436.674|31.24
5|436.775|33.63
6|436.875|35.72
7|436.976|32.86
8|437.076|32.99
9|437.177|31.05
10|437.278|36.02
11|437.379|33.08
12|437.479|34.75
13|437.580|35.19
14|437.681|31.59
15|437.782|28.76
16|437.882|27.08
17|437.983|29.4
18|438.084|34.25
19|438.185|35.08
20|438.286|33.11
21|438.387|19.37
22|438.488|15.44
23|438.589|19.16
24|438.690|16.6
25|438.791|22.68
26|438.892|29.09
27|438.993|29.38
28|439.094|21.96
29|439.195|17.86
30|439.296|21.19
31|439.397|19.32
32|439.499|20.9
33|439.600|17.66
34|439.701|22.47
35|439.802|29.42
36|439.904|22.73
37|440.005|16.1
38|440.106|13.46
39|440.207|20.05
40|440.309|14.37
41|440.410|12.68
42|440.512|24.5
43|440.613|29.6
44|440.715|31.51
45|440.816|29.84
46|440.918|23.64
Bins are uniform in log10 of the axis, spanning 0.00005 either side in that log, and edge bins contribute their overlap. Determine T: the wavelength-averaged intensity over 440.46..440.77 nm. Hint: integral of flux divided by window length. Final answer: 28.5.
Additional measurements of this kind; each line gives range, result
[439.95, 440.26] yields 16.6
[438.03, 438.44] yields 30.3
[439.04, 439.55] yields 20.3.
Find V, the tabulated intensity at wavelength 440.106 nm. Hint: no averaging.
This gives 13.46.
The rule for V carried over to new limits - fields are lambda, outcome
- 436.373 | 24.08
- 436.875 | 35.72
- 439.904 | 22.73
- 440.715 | 31.51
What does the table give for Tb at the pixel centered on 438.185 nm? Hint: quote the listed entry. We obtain 35.08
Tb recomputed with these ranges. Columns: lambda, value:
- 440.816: 29.84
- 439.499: 20.9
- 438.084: 34.25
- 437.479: 34.75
